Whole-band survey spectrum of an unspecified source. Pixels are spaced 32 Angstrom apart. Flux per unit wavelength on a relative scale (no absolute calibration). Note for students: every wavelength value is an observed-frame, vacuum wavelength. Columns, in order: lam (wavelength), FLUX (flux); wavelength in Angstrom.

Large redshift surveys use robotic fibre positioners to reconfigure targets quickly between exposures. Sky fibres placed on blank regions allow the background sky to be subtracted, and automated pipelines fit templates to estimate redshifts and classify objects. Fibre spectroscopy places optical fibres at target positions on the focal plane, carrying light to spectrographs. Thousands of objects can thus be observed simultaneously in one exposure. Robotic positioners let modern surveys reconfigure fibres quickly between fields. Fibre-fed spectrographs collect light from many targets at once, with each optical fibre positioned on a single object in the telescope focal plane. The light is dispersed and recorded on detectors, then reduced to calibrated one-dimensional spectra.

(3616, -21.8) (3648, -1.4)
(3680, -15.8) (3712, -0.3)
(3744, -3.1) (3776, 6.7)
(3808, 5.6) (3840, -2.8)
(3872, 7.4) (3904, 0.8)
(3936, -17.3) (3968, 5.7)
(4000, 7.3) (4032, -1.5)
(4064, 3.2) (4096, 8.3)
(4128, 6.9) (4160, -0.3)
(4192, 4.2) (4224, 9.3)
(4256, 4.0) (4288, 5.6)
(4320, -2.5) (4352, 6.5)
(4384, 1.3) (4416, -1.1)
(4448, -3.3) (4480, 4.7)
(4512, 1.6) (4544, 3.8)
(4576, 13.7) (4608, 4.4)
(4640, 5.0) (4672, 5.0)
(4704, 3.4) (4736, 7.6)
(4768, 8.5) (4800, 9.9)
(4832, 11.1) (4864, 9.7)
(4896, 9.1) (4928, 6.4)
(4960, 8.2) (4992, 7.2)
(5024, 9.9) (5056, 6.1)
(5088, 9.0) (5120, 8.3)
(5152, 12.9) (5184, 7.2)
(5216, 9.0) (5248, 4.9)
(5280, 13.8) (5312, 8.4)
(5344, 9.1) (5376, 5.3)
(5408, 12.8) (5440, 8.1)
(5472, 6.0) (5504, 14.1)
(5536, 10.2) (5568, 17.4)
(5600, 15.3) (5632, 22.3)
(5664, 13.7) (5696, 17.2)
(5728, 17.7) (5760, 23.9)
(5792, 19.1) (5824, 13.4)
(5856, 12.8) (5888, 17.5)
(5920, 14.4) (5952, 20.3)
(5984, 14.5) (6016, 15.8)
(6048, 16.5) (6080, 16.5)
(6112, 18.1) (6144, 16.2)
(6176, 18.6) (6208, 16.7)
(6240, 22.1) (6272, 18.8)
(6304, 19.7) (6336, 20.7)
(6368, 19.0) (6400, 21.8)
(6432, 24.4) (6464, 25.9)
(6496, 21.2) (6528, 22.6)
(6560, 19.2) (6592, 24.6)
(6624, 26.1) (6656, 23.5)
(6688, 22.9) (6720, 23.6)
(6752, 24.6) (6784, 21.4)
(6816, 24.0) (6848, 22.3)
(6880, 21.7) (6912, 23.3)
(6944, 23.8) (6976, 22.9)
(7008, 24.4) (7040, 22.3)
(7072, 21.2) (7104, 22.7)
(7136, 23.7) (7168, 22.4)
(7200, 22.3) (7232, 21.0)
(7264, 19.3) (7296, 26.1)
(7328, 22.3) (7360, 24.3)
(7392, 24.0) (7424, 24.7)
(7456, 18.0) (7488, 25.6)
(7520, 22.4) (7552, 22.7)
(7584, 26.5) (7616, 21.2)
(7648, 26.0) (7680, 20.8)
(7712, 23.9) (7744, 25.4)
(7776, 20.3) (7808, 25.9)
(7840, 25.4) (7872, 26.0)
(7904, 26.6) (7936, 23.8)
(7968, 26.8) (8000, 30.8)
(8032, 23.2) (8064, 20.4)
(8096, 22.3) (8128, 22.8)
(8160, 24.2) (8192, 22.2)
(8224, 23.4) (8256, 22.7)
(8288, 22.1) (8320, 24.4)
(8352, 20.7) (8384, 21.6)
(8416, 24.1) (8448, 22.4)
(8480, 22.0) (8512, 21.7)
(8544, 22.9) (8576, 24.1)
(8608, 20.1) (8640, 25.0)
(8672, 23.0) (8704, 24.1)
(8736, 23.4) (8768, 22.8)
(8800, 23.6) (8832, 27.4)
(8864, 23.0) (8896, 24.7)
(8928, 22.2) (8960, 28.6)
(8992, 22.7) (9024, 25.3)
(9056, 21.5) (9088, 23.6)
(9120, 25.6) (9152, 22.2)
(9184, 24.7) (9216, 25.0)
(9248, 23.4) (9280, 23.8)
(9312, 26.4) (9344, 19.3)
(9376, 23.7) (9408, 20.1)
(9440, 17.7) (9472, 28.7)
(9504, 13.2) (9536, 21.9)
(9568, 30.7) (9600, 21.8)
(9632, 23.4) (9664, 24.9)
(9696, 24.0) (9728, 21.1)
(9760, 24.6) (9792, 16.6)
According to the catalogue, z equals 0.39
